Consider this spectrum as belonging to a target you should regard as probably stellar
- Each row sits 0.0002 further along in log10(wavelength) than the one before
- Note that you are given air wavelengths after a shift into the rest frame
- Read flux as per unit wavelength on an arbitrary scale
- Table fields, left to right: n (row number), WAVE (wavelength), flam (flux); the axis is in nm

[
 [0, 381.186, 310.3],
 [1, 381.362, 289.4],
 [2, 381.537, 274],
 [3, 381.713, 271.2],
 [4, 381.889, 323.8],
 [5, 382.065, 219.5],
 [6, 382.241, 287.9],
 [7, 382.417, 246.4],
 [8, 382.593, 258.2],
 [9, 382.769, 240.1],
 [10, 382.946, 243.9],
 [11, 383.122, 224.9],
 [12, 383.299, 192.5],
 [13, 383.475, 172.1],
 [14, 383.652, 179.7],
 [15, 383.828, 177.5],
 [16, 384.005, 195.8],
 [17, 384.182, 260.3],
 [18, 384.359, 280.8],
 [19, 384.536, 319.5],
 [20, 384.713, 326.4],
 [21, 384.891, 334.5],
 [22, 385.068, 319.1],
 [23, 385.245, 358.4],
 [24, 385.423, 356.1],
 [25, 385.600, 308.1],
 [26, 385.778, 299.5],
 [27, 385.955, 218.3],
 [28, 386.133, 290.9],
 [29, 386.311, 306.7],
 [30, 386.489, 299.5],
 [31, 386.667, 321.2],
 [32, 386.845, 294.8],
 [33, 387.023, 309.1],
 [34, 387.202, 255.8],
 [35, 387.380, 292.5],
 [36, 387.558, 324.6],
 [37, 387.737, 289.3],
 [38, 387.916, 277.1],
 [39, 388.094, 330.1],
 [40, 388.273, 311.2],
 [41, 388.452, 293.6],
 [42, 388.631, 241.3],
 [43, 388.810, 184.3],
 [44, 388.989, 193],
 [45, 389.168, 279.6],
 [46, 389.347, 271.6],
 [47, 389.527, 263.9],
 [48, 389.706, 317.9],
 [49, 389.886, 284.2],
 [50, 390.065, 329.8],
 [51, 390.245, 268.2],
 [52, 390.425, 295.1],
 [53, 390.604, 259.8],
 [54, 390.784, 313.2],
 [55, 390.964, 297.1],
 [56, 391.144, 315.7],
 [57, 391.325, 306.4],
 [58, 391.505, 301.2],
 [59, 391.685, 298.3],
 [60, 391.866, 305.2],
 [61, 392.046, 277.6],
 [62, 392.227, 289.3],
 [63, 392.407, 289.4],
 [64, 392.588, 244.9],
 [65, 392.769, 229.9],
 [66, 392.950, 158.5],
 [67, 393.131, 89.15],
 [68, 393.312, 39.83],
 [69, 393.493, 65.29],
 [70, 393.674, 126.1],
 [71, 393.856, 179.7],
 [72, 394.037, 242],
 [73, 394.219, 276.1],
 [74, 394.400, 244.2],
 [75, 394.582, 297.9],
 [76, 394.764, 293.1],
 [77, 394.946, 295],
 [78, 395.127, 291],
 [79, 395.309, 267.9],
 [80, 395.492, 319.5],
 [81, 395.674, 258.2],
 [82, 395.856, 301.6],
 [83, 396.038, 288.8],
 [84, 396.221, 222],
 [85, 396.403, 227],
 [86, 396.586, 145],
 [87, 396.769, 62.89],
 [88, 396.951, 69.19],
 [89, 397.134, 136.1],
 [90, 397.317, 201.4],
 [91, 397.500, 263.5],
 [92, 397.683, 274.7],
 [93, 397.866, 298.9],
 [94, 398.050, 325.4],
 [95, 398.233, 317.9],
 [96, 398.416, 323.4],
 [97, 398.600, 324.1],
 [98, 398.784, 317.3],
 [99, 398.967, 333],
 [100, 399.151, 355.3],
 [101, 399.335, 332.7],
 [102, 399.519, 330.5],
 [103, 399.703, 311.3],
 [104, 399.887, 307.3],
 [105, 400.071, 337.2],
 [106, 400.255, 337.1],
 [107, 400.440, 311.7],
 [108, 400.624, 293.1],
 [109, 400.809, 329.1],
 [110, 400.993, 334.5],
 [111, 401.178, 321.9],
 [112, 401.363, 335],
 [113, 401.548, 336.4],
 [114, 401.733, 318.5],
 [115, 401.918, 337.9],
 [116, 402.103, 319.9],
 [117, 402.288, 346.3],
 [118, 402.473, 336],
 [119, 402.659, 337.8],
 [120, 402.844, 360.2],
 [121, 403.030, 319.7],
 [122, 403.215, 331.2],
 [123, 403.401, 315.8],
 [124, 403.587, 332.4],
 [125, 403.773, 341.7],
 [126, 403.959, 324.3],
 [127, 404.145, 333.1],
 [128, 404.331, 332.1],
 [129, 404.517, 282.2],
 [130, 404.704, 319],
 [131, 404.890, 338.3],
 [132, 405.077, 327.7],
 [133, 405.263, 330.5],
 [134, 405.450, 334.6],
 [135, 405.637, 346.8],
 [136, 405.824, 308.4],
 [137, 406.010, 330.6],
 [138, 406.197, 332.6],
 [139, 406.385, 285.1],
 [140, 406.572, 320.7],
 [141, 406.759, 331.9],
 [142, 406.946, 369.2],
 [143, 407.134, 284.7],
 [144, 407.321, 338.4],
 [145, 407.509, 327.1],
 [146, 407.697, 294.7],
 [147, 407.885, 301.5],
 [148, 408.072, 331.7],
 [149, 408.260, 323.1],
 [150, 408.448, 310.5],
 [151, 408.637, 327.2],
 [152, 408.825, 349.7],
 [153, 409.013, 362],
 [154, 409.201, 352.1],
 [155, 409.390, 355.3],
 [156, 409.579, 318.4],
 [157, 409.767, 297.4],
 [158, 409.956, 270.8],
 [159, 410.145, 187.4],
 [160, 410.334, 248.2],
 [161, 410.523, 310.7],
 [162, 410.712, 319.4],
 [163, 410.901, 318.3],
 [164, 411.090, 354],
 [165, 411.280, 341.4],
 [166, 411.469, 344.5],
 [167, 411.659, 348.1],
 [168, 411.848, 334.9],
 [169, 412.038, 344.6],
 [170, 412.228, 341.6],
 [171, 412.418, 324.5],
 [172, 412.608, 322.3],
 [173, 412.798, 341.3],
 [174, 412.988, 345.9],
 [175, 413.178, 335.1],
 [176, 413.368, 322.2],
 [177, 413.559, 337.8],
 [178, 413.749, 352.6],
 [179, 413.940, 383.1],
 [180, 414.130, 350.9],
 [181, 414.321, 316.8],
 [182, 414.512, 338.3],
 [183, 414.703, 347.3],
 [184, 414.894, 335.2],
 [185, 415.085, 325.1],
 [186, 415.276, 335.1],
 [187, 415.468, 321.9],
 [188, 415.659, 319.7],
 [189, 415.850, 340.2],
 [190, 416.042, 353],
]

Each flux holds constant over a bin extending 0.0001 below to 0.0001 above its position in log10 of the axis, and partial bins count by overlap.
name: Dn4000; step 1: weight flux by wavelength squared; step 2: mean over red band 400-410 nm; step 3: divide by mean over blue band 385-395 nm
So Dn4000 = 1.32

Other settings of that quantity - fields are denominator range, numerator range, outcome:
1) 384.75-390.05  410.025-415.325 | 1.28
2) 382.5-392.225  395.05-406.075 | 1.15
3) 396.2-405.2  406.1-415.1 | 1.14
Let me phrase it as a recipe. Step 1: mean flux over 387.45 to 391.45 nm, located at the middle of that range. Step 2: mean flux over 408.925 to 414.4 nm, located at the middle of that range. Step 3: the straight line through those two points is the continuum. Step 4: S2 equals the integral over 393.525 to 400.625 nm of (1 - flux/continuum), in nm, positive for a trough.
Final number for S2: 0.79 nm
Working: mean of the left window 284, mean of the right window 327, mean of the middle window 266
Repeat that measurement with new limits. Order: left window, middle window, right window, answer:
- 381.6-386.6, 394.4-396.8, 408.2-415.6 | 0.303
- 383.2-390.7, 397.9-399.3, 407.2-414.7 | -0.118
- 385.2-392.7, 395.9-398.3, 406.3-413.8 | 0.665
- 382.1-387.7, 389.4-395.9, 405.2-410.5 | 0.718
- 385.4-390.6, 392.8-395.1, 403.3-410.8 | 0.777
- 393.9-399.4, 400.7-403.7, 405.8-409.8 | -0.387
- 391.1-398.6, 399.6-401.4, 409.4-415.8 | -0.372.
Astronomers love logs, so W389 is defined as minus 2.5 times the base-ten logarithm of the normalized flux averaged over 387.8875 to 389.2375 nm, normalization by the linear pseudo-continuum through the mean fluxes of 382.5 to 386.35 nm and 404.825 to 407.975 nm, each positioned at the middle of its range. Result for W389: 0.06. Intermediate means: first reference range 266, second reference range 324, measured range 263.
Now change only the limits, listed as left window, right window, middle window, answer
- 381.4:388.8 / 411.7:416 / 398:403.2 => -0.07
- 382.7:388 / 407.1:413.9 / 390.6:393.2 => 0.08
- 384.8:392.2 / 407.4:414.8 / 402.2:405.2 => -0.05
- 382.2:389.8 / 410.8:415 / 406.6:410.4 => 0.05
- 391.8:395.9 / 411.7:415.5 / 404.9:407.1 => -0.11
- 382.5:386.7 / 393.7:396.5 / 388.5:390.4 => 0.01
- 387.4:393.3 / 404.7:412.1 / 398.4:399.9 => -0.11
